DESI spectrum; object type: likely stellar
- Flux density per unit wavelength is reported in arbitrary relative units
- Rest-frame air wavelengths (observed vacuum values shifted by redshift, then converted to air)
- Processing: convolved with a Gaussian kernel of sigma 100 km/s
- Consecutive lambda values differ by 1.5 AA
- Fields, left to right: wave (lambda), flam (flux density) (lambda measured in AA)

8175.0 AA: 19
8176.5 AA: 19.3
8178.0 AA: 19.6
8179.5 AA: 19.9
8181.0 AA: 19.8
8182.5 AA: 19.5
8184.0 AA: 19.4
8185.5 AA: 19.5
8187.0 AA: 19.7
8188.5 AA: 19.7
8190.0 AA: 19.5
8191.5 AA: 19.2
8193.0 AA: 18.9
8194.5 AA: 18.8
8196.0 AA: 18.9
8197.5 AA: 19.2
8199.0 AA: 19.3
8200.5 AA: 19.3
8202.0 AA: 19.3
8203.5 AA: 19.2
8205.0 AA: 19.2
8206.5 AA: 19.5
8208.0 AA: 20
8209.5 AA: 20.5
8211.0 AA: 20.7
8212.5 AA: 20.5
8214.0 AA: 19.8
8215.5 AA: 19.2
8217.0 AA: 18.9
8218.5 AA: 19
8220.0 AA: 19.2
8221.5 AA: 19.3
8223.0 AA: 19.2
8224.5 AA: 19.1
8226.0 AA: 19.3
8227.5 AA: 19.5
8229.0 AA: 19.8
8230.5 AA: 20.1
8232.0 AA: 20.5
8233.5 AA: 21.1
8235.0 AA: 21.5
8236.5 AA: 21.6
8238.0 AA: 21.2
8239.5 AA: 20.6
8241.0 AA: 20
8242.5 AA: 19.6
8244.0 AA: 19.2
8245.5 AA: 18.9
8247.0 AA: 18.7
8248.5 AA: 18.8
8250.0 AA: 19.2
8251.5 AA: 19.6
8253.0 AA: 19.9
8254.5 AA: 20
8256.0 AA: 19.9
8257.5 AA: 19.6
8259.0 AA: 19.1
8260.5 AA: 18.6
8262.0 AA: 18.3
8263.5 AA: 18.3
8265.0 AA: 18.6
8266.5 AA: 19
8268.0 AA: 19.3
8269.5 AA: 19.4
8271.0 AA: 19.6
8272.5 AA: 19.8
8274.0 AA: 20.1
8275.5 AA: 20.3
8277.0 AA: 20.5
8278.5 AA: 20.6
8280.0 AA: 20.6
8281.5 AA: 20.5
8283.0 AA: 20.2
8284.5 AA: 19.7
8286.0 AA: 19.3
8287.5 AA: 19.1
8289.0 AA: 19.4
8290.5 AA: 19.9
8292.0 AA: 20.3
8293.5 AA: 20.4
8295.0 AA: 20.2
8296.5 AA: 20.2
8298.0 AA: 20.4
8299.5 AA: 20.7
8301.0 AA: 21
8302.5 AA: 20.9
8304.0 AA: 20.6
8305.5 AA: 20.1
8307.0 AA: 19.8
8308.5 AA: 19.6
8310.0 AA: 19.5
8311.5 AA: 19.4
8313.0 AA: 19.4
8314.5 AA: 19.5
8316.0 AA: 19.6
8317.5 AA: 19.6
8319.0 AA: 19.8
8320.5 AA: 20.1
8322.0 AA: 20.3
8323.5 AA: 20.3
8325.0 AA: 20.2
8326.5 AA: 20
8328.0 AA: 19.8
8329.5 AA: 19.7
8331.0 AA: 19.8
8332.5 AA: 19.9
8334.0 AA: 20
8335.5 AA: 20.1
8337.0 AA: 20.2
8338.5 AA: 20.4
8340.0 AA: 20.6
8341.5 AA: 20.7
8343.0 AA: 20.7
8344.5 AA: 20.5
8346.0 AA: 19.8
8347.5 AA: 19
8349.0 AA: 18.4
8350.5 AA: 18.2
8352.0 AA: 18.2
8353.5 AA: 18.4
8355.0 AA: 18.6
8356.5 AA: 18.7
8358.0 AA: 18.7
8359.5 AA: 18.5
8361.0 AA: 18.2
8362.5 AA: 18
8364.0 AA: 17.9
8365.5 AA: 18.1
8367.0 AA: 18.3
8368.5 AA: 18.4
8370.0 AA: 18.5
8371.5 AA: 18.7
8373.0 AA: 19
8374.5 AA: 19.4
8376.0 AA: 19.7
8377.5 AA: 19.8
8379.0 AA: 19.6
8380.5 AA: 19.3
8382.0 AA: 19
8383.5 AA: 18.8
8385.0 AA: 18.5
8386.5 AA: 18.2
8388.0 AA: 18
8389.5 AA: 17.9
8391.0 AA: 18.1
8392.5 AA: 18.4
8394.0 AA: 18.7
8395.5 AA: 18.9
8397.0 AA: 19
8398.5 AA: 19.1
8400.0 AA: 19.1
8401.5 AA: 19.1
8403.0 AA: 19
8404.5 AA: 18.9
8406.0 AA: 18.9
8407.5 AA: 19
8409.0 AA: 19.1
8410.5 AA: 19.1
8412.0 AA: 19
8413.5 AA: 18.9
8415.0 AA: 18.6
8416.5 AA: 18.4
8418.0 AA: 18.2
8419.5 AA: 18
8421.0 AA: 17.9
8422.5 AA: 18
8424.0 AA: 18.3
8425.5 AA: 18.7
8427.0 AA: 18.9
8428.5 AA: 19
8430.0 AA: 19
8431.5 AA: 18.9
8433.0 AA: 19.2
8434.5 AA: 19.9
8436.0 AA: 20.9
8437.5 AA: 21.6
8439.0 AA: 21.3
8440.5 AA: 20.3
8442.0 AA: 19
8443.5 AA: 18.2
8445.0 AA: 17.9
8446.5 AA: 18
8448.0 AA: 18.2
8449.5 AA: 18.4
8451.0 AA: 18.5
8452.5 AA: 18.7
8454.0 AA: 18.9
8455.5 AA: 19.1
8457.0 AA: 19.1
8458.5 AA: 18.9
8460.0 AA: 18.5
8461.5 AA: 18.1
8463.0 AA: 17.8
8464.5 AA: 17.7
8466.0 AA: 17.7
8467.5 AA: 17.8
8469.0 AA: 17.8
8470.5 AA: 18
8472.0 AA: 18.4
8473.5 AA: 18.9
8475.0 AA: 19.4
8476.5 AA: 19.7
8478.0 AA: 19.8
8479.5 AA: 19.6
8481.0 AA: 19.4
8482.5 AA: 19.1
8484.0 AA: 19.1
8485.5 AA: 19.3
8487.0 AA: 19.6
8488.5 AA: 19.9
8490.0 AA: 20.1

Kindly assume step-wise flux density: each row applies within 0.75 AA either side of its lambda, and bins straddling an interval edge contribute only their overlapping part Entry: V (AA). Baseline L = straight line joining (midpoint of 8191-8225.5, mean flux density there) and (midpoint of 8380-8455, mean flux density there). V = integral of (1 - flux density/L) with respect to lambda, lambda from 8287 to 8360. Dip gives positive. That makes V -2.6 AA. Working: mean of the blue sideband 19.4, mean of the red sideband 18.9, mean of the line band 19.8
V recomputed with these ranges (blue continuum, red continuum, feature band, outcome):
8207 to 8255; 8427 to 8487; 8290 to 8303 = -0.6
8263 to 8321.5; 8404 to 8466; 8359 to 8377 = 0.7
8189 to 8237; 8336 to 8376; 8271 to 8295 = -0.9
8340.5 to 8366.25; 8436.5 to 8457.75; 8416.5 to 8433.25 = 0.5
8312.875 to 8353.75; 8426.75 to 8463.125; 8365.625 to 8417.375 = 1.6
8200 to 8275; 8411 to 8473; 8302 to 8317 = -0.4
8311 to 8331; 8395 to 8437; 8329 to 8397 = 1.4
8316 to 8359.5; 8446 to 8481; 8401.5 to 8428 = 0.5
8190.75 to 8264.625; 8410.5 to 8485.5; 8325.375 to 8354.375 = -0.8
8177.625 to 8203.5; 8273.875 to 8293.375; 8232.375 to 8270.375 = 0.4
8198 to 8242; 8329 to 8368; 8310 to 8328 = -0.4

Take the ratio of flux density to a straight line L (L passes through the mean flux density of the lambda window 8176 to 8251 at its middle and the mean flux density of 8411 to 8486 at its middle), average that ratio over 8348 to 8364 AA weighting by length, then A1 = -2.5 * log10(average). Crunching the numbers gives 0.04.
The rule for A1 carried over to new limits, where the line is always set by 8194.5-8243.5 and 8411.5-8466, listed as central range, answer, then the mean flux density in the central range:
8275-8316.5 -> -0.03 mag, 20.1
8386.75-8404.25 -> 0.02 mag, 18.7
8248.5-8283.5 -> 0.00 mag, 19.6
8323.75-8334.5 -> -0.03 mag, 19.9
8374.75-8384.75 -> -0.01 mag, 19.3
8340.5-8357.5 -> 0.00 mag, 19.2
